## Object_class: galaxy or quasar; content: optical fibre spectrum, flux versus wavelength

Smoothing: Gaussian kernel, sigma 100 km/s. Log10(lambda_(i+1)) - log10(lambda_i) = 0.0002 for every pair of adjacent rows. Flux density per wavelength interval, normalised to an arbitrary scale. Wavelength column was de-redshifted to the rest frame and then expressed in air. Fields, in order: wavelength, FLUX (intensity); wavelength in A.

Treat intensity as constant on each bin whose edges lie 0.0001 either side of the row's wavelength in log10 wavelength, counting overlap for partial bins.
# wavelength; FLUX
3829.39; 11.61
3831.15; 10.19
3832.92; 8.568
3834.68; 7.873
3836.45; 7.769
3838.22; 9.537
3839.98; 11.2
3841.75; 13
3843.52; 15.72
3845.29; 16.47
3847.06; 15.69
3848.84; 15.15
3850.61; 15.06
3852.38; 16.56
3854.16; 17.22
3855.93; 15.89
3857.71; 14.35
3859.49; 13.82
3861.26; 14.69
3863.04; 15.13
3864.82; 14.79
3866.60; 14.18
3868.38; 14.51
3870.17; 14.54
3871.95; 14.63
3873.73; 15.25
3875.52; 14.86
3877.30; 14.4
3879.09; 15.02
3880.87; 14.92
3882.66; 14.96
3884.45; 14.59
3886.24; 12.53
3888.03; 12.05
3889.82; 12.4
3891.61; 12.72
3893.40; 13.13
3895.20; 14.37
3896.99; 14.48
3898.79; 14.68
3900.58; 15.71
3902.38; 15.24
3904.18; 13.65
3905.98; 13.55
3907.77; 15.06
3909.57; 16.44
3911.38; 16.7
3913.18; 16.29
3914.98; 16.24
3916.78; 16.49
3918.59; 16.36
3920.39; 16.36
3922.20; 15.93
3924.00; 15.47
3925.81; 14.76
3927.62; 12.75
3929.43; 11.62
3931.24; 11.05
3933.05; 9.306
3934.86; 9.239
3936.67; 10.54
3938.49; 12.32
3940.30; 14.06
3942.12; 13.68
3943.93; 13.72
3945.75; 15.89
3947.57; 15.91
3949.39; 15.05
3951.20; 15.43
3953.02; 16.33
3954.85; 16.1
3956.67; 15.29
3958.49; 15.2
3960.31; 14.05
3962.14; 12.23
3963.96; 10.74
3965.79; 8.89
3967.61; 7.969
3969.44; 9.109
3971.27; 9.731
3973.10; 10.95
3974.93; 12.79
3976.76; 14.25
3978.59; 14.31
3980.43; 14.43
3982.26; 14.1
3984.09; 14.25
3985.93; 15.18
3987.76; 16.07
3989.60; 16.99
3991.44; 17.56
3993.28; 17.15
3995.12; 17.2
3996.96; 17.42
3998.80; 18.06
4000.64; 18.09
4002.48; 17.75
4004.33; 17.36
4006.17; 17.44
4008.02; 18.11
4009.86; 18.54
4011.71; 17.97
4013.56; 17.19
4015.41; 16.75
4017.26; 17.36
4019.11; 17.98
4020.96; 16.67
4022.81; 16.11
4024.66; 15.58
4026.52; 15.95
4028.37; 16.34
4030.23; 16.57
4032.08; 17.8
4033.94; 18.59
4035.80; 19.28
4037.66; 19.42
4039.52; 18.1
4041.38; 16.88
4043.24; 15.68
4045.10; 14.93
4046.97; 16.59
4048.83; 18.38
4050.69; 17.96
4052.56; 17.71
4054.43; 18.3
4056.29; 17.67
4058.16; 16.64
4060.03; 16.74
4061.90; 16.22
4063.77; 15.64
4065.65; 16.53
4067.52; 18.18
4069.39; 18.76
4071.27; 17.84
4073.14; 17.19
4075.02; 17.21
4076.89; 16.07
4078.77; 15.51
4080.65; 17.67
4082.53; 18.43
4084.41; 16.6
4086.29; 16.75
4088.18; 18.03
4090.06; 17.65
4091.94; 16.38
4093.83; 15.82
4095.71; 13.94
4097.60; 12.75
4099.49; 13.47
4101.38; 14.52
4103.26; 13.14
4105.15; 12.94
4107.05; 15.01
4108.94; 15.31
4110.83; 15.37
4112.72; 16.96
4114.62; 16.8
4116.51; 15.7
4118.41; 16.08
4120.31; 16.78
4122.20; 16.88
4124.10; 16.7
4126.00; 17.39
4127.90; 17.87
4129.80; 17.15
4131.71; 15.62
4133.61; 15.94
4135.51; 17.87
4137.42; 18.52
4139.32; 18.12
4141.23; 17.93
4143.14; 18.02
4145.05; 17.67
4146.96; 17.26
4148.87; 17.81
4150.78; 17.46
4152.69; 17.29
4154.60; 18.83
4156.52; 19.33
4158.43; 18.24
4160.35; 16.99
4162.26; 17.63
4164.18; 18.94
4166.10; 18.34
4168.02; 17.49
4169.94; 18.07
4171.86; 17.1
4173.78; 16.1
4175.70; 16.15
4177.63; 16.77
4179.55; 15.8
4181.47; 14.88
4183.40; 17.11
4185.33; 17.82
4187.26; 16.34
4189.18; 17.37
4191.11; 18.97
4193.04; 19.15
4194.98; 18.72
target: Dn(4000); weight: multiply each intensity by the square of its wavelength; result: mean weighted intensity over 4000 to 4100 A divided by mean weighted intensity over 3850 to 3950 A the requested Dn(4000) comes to 1.3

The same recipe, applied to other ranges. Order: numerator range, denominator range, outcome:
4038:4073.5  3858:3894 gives 1.33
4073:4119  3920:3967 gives 1.26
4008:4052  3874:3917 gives 1.27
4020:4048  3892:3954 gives 1.25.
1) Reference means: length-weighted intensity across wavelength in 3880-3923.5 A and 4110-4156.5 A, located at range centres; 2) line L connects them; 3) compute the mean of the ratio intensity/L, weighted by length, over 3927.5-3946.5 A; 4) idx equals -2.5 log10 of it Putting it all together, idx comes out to 0.241 mag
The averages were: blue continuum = 14.8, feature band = 12.1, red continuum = 17.2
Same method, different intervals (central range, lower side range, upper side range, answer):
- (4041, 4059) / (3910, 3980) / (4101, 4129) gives -0.14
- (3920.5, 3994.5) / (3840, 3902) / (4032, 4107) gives 0.14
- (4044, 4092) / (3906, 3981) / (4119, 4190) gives -0.09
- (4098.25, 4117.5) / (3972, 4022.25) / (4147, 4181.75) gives 0.15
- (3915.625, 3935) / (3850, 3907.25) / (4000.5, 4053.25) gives 0.12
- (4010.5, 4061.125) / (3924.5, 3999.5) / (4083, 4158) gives -0.15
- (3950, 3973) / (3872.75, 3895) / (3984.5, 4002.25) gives 0.27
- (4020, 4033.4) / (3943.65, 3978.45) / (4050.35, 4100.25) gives -0.09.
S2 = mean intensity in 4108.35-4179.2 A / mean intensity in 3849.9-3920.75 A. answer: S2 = 1.16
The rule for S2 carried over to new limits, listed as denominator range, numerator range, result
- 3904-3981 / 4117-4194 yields 1.28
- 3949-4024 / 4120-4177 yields 1.15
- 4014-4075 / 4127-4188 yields 1.01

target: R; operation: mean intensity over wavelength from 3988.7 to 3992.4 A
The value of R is 17.3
